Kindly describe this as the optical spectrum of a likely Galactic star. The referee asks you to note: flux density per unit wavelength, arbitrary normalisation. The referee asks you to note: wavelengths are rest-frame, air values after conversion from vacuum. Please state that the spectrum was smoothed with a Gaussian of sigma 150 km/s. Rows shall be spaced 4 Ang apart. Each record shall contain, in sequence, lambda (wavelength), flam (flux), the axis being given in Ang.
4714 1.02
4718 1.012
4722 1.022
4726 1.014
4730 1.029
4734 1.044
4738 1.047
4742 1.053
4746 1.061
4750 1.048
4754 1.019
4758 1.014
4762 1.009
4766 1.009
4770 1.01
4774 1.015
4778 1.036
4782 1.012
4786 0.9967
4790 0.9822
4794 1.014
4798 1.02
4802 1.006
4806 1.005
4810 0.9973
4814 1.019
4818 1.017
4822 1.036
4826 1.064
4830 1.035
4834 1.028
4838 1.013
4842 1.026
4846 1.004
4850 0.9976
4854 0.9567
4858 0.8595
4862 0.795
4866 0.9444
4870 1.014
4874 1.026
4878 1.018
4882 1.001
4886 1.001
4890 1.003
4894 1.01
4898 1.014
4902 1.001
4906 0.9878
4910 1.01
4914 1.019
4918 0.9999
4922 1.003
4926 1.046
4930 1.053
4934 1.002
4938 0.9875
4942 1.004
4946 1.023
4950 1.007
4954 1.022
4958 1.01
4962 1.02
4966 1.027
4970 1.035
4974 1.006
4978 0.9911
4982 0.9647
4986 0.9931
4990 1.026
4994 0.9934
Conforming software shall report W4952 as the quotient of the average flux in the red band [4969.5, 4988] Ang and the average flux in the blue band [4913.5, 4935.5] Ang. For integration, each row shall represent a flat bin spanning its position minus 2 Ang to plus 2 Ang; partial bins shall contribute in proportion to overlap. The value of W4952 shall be 1.0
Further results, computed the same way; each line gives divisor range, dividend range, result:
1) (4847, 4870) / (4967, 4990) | 1.08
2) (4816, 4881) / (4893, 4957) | 1.02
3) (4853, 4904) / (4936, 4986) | 1.04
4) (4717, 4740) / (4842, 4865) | 0.91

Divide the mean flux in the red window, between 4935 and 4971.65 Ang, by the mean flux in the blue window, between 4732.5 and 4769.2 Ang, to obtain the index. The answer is 0.98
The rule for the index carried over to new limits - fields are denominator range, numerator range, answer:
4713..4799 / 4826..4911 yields 0.97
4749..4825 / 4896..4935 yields 1.00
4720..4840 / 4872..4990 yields 0.99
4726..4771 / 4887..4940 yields 0.98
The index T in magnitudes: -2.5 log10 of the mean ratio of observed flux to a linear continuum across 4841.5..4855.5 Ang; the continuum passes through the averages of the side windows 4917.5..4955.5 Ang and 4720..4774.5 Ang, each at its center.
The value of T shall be 0.03 mag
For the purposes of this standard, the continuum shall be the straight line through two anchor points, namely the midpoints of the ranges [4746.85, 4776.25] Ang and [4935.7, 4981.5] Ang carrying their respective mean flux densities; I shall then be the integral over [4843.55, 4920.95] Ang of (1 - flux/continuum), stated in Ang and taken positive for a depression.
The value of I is 2.4 Ang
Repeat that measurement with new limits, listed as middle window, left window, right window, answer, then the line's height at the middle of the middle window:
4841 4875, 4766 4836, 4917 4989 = 2.0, 1.01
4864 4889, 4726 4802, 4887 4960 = 0.3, 1.01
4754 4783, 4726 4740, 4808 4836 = 0.5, 1.03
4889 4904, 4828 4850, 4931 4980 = 0.1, 1.02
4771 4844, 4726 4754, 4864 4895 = 0.4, 1.02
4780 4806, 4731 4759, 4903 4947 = 0.7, 1.03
